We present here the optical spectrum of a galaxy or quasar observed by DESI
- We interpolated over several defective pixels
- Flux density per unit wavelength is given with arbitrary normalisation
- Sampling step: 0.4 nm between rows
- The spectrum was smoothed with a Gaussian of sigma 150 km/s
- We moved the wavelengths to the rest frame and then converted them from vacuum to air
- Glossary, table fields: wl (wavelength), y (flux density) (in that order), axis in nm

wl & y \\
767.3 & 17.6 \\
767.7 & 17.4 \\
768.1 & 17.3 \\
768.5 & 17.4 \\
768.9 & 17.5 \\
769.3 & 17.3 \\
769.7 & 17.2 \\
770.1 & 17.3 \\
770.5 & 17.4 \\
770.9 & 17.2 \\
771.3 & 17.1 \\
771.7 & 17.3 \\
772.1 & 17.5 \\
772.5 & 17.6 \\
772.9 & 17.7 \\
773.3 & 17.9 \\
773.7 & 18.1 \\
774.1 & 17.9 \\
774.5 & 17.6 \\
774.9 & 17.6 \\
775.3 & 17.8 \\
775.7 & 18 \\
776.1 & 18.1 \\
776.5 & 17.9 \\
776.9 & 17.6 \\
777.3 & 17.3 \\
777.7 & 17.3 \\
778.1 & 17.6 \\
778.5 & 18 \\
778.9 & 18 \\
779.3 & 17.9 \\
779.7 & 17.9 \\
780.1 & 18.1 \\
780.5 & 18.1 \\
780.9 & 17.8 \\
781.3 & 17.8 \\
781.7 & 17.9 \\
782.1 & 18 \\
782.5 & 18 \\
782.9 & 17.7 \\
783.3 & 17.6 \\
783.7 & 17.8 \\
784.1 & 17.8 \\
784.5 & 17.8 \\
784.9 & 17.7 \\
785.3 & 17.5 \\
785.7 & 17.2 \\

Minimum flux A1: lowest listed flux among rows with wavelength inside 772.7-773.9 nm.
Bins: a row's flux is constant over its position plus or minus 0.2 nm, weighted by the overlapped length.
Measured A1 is 17.7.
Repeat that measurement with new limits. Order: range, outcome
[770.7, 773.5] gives 17.1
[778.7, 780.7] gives 17.9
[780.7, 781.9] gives 17.8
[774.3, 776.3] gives 17.6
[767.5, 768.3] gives 17.3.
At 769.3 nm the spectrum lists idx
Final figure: 17.3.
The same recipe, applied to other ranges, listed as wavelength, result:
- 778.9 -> 18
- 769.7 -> 17.2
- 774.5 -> 17.6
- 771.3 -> 17.1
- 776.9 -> 17.6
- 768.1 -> 17.3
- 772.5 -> 17.6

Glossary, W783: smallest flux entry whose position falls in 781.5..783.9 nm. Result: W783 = 17.6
